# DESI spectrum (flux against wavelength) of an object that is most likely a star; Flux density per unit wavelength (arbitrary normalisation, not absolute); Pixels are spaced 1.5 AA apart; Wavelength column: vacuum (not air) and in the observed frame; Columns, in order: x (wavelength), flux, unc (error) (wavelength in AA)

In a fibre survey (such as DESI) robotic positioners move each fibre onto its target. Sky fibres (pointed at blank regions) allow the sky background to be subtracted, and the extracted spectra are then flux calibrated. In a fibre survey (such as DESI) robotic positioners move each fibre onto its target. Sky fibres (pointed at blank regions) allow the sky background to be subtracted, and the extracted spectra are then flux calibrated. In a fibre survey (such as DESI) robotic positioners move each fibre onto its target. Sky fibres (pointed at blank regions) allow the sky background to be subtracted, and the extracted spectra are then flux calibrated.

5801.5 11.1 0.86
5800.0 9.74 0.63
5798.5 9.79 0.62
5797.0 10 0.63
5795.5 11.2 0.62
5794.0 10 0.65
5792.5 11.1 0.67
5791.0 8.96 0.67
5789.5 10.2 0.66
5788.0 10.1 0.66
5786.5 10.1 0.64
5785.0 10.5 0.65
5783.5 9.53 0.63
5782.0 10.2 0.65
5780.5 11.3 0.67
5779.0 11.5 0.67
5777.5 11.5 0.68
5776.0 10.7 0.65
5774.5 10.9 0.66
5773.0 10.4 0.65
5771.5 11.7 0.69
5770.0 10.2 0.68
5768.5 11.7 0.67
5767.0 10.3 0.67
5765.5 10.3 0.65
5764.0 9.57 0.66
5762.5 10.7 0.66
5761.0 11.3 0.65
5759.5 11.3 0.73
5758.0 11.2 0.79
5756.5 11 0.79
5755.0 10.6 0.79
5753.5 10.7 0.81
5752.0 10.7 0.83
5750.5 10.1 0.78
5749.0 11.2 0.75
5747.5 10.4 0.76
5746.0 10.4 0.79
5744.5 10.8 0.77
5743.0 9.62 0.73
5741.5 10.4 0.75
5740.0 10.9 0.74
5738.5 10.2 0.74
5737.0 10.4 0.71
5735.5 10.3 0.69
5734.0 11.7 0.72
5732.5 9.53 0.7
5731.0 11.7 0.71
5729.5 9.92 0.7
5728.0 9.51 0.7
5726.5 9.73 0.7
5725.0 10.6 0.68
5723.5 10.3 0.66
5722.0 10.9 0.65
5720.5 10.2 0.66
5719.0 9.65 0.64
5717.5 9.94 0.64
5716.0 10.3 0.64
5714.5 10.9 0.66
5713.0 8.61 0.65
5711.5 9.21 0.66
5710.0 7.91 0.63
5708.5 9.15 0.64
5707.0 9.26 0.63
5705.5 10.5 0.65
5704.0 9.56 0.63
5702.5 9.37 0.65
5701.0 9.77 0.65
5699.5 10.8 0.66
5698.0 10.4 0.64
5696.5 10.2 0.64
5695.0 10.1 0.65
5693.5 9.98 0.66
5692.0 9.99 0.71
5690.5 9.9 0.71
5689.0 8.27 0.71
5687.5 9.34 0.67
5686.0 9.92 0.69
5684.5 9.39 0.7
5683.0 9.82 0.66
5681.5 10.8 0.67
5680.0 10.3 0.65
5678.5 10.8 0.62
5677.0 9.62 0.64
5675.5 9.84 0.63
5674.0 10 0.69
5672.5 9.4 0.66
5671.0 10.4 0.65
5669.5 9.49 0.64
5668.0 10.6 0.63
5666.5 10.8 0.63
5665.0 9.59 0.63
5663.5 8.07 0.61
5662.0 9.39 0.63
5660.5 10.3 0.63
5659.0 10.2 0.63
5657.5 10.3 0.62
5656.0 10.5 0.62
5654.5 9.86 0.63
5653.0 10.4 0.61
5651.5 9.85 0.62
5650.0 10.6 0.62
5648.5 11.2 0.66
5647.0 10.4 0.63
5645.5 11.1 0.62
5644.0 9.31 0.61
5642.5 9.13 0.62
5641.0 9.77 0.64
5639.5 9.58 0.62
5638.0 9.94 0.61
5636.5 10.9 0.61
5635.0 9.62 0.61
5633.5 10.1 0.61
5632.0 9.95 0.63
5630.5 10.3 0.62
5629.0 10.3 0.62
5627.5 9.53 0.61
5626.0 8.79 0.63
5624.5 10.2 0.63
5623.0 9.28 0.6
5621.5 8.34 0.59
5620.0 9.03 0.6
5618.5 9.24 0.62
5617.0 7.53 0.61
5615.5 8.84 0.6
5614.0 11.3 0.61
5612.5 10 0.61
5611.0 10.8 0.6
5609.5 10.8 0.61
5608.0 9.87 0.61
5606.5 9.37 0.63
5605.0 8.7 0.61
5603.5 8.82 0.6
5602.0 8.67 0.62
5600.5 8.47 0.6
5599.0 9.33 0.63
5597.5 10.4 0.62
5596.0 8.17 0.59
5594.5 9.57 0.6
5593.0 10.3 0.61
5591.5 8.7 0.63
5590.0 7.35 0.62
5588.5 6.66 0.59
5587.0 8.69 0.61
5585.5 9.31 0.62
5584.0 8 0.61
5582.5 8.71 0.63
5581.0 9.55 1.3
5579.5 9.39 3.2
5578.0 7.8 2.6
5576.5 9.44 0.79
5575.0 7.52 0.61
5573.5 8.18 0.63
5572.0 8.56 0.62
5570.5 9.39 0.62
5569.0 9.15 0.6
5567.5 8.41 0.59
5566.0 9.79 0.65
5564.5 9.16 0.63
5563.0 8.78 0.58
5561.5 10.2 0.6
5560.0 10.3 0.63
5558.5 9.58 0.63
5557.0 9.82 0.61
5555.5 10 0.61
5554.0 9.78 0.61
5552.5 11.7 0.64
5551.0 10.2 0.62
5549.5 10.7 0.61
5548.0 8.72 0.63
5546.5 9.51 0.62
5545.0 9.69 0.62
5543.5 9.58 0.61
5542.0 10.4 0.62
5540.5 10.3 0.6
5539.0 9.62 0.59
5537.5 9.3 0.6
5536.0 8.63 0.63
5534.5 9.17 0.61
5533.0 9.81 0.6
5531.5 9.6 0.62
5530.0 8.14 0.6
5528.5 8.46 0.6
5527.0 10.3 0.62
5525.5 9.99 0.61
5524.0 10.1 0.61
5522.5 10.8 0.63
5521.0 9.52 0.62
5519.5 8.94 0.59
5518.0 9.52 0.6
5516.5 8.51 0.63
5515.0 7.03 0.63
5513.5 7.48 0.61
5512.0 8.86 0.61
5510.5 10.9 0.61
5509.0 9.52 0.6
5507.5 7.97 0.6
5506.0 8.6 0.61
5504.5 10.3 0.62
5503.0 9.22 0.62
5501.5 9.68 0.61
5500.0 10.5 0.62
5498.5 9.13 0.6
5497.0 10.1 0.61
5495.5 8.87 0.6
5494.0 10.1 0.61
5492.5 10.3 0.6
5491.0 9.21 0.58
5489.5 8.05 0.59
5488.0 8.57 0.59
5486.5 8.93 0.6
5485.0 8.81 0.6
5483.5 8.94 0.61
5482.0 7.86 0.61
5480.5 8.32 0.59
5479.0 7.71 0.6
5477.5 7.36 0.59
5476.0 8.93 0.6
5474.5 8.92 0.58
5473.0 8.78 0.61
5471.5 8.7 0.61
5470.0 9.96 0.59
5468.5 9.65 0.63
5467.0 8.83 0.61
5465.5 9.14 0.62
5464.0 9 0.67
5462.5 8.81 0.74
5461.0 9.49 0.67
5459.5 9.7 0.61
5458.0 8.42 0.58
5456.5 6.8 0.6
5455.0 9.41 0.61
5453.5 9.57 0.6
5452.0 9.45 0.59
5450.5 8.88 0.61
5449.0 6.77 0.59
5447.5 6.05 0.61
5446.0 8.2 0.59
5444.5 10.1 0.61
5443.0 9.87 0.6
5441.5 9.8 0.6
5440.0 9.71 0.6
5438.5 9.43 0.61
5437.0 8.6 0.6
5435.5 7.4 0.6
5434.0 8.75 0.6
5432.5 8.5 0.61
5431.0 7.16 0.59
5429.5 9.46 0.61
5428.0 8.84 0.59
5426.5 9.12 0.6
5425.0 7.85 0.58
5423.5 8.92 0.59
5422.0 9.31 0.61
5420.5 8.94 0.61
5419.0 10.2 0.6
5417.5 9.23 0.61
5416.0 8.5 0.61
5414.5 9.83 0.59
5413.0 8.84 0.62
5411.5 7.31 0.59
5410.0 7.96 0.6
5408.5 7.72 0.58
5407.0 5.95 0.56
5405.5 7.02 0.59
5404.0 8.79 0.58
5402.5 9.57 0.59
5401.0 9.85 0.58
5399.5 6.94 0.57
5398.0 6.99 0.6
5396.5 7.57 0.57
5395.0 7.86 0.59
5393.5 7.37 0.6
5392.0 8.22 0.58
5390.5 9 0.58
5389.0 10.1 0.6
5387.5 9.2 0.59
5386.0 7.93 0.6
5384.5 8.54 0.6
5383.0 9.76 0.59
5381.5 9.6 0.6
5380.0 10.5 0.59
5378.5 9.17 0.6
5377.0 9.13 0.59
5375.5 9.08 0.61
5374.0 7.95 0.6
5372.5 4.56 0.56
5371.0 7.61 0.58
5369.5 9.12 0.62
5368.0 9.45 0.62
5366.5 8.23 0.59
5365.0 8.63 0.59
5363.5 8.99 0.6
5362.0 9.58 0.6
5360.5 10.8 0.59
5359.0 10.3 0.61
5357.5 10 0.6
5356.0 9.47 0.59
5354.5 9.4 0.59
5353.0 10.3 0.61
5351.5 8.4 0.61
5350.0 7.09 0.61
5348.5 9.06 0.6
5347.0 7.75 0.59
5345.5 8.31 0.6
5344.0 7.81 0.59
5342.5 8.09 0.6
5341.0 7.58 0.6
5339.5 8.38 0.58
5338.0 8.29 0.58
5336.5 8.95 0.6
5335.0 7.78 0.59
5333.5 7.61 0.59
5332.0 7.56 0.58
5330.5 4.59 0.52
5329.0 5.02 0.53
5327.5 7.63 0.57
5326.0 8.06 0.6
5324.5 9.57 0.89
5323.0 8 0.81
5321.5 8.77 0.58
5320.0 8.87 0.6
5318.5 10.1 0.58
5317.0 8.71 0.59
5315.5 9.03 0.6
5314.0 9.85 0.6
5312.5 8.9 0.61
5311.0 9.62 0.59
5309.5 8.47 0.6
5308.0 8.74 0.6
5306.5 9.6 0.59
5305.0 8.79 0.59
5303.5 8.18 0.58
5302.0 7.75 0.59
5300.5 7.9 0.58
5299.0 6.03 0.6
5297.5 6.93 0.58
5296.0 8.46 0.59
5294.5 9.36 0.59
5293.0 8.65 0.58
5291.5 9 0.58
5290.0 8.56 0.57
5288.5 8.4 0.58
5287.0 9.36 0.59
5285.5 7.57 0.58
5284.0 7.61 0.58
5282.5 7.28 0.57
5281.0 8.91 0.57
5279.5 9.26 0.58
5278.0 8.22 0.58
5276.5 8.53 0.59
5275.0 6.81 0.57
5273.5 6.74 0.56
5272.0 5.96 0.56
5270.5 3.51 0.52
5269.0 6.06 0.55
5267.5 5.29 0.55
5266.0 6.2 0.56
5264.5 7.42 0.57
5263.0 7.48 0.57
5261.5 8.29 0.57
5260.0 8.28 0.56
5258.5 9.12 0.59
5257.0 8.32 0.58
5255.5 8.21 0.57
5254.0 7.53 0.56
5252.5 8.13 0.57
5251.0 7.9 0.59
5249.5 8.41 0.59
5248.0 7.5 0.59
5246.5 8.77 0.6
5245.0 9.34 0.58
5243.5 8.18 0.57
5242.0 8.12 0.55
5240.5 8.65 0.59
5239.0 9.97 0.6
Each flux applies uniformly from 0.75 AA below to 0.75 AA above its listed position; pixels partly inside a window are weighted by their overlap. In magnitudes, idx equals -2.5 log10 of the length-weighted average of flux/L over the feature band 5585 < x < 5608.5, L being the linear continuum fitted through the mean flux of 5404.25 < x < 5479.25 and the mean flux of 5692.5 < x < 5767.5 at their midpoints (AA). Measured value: 0.07 mag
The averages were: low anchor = 8.66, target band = 8.88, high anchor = 10.2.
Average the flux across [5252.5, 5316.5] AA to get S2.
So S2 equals 7.96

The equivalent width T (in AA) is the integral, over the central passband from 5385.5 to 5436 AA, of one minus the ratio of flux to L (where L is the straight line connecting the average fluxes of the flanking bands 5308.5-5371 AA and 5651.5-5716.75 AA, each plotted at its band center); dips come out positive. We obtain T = 2.4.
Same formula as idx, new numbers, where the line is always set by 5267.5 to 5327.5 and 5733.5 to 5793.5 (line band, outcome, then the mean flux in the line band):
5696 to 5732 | 0.05 mag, 9.93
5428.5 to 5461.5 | 0.03 mag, 8.7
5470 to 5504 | 0.02 mag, 8.99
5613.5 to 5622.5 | 0.10 mag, 8.99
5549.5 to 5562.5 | -0.07 mag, 10.2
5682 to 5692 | 0.08 mag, 9.52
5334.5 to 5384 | -0.03 mag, 8.77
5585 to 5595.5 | 0.13 mag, 8.63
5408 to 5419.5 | 0.01 mag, 8.69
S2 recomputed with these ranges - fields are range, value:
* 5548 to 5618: 9.25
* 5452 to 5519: 8.97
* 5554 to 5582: 9.18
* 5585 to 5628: 9.17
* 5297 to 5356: 8.26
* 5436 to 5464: 8.83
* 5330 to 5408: 8.47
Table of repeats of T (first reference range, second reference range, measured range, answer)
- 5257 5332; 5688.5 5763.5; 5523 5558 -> -1.85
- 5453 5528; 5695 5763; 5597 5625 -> 0.78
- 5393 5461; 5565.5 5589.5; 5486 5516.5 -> -2.06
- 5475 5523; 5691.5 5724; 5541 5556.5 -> -1.38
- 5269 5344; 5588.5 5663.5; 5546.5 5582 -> -0.26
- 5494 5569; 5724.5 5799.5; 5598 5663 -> 1.19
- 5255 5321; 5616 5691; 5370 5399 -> 0.34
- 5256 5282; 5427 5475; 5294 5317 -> -2.64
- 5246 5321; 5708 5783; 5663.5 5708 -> 1.03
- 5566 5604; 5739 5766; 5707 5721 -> 0.94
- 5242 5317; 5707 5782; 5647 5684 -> -0.25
